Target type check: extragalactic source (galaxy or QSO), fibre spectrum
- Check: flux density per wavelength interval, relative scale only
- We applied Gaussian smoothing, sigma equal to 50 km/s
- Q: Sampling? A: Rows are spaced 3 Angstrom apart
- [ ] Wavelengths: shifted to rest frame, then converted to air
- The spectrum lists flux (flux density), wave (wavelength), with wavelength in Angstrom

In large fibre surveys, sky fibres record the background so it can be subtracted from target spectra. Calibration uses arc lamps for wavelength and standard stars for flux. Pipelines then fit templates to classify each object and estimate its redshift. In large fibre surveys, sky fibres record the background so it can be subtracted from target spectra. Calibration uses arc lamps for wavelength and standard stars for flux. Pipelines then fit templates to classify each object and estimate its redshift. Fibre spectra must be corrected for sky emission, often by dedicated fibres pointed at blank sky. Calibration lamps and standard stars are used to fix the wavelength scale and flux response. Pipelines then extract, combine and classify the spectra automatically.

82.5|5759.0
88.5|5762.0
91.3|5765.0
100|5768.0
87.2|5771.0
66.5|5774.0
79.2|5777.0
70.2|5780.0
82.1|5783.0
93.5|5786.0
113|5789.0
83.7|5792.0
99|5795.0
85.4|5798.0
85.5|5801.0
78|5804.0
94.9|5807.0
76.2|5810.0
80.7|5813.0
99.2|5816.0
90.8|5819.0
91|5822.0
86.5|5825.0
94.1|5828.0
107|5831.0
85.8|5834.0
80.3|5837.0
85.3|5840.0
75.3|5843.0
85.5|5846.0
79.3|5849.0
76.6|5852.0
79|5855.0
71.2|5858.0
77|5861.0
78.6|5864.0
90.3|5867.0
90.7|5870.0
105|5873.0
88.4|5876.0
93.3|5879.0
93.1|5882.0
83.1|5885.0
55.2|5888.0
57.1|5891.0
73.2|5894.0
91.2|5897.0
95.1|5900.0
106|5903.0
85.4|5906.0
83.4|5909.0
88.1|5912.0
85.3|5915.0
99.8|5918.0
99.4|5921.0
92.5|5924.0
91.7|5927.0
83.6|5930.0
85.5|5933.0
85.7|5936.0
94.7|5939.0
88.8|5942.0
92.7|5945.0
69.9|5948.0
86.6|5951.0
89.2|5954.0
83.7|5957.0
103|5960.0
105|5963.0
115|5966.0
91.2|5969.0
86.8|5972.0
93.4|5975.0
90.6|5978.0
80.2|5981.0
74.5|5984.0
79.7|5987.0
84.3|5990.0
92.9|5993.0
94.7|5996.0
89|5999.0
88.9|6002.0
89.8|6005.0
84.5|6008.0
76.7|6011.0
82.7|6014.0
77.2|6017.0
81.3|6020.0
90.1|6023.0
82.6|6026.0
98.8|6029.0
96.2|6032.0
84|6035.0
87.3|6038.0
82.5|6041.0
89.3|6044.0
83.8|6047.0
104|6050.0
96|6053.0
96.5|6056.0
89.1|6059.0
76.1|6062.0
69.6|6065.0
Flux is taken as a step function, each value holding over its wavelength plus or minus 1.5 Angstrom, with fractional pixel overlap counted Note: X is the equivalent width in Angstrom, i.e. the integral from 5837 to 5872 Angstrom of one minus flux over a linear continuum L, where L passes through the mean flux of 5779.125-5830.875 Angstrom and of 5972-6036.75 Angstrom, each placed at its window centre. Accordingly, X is 2.9 Angstrom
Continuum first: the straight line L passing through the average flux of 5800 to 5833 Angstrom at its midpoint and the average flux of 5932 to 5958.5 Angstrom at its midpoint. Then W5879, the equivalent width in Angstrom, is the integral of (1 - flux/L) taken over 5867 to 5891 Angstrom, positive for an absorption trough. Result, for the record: 0.7 Angstrom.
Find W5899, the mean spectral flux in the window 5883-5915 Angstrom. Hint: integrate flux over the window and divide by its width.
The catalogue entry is 82.1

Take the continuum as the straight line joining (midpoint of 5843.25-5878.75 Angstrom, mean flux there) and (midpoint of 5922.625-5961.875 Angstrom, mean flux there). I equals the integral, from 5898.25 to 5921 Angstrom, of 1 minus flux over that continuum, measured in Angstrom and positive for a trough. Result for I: -1.5 Angstrom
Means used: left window 83.8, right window 88.4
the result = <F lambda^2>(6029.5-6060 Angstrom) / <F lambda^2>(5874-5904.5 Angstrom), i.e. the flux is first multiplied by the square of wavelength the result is 1.14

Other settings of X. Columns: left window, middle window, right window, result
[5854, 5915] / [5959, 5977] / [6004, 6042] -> -2.9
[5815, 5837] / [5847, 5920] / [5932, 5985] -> 5.5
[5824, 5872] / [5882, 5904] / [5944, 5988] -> 1.5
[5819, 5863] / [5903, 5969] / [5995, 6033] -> -4.4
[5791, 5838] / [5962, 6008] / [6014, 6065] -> -1.1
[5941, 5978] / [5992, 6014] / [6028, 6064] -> 0.8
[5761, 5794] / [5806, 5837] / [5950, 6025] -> -1.0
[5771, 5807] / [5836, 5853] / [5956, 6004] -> 1.3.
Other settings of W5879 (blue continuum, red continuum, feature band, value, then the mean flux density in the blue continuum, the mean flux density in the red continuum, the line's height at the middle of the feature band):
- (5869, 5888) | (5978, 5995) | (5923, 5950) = -0.3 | 89.4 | 83.4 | 86.2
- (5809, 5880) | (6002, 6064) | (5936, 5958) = 0.1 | 86.1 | 87.3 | 86.8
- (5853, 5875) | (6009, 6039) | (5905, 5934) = -1.6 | 84.5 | 85.6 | 84.9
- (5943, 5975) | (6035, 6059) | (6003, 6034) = 1.8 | 92.3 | 90.7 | 91.2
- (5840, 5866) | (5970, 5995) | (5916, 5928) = -1.9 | 78.5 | 85.6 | 82.3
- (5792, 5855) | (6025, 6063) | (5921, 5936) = -0.2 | 86.6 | 90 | 88.2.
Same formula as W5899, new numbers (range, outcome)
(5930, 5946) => 88.8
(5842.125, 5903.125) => 82.6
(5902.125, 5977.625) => 91.3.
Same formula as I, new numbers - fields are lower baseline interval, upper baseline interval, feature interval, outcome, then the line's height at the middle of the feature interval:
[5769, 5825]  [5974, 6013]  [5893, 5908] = -0.7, 86.2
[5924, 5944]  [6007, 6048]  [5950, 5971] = -2.0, 87.8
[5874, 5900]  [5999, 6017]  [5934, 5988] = -4.3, 82.9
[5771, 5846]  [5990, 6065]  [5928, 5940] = 0.0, 87.3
